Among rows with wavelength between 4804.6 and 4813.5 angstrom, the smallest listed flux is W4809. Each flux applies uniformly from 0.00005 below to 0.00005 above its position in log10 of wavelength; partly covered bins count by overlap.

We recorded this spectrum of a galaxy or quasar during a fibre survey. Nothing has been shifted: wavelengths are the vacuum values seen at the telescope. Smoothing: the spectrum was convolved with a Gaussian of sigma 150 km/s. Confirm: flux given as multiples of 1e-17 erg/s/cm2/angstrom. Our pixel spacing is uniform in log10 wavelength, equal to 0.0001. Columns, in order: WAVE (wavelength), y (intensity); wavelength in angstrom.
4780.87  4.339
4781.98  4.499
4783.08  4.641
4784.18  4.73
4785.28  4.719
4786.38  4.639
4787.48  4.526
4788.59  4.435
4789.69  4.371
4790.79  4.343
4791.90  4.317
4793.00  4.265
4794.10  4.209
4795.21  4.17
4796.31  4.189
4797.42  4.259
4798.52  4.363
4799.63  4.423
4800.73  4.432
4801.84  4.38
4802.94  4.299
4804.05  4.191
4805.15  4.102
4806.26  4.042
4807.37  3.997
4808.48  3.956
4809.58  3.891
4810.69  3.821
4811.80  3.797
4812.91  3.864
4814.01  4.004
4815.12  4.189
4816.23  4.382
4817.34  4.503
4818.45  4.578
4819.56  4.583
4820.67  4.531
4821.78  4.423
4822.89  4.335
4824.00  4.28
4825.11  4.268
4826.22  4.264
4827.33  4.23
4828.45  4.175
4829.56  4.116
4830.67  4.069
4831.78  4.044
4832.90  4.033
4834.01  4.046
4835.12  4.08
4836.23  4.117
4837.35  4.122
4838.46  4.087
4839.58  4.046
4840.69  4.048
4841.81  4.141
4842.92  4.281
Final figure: 3.797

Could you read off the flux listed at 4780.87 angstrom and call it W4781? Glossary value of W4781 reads 4.339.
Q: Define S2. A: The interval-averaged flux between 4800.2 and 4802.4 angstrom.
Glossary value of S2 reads 4.41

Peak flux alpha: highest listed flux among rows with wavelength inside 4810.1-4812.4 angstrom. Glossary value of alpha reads 3.821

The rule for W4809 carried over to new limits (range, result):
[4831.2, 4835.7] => 4.033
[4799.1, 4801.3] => 4.423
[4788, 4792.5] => 4.317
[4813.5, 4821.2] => 4.004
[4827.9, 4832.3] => 4.044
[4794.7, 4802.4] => 4.17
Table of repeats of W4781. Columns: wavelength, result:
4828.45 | 4.175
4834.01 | 4.046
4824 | 4.28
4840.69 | 4.048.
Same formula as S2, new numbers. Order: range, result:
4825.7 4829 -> 4.21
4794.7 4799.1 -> 4.25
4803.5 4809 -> 4.06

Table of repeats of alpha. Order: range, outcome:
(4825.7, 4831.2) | 4.264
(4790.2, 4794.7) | 4.343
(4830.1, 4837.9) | 4.122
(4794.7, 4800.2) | 4.423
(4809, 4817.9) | 4.503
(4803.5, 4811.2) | 4.191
